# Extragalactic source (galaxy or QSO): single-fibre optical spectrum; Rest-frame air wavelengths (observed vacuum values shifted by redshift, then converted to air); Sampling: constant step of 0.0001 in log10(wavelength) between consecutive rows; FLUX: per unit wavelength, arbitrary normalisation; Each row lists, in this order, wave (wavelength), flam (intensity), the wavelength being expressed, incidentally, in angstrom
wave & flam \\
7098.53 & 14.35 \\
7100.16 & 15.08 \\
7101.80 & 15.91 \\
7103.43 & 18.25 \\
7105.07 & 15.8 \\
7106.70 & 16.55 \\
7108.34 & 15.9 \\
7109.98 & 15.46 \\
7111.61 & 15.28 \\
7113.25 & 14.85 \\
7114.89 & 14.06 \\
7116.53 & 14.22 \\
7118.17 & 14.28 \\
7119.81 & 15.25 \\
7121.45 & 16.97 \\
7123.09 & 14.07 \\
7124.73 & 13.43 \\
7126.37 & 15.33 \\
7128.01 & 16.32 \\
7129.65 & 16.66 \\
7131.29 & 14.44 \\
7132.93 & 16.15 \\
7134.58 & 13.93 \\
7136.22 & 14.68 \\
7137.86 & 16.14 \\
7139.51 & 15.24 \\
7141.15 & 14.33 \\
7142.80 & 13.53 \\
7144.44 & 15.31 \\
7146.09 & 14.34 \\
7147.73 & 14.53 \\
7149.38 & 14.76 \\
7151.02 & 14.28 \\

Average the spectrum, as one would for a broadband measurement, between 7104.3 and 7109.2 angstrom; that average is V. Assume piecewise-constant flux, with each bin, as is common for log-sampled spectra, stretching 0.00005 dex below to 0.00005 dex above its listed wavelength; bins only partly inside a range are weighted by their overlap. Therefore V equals 16.1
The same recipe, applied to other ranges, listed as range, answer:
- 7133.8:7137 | 14.3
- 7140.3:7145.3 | 14.4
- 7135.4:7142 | 15.1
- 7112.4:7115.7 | 14.4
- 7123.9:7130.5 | 15.4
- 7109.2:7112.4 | 15.4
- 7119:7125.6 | 14.9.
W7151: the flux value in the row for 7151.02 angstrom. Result 14.28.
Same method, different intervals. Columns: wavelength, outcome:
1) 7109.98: 15.46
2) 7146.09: 14.34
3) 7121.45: 16.97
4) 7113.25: 14.85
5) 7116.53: 14.22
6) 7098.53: 14.35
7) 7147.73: 14.53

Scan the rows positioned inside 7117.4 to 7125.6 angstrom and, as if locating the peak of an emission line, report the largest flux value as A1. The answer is 16.97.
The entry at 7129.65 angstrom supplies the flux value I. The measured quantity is 16.66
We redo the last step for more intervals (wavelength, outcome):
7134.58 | 13.93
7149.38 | 14.76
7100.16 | 15.08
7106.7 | 16.55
